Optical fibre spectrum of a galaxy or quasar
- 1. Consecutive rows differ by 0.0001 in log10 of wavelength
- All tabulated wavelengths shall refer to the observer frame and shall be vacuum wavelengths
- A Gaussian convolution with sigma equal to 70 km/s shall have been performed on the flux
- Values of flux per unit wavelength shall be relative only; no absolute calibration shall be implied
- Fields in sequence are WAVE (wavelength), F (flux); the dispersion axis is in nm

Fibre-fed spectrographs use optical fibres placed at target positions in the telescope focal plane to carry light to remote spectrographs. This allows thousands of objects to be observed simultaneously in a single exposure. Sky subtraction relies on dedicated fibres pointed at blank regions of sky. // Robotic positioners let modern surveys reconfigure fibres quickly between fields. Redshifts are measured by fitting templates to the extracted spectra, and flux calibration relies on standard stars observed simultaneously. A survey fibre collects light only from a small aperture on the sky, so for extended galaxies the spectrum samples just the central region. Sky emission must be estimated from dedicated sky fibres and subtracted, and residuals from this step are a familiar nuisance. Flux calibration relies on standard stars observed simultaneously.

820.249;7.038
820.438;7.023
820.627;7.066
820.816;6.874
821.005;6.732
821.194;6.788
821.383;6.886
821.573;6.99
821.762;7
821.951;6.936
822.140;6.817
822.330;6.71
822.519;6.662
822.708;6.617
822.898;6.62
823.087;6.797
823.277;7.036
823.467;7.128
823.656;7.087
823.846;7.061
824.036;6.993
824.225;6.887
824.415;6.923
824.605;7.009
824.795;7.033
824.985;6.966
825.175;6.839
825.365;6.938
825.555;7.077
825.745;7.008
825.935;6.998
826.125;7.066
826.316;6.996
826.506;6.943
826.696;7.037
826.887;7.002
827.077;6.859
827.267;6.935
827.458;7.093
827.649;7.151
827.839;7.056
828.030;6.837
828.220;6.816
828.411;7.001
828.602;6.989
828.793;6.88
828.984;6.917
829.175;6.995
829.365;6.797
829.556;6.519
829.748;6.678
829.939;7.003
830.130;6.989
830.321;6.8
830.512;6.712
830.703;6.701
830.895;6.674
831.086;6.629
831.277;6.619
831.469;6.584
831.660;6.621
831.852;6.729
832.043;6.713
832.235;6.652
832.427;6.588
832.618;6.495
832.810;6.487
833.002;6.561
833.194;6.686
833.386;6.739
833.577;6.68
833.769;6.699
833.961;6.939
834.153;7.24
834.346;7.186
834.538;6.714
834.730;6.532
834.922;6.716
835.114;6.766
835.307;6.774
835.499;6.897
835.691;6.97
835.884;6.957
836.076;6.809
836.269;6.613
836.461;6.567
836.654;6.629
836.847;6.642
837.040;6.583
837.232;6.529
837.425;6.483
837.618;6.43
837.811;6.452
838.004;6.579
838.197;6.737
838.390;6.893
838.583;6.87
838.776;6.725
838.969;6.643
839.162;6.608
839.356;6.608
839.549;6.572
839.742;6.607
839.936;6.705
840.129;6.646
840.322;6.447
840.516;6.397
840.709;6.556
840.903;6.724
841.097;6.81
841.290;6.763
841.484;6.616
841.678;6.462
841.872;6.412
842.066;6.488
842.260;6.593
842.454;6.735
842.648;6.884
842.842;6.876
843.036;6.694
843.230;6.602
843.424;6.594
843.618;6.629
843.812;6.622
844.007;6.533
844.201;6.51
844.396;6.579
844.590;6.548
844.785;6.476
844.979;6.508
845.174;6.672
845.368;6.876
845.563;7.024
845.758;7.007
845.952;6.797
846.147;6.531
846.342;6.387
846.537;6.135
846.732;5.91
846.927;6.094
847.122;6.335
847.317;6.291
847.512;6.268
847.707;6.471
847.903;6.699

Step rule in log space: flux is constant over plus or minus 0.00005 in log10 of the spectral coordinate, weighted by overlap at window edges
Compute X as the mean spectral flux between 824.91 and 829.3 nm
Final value 6.97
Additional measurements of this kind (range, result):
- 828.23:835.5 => 6.76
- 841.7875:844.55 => 6.63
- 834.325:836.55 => 6.78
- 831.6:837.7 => 6.71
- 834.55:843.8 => 6.66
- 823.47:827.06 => 6.99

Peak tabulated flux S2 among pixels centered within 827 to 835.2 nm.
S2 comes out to 7.24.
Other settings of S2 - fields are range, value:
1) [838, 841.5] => 6.893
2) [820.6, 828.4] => 7.151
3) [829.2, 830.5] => 7.003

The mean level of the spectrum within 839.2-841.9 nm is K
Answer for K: 6.6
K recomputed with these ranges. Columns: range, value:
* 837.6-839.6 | 6.66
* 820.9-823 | 6.8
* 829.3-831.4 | 6.73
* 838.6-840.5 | 6.62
